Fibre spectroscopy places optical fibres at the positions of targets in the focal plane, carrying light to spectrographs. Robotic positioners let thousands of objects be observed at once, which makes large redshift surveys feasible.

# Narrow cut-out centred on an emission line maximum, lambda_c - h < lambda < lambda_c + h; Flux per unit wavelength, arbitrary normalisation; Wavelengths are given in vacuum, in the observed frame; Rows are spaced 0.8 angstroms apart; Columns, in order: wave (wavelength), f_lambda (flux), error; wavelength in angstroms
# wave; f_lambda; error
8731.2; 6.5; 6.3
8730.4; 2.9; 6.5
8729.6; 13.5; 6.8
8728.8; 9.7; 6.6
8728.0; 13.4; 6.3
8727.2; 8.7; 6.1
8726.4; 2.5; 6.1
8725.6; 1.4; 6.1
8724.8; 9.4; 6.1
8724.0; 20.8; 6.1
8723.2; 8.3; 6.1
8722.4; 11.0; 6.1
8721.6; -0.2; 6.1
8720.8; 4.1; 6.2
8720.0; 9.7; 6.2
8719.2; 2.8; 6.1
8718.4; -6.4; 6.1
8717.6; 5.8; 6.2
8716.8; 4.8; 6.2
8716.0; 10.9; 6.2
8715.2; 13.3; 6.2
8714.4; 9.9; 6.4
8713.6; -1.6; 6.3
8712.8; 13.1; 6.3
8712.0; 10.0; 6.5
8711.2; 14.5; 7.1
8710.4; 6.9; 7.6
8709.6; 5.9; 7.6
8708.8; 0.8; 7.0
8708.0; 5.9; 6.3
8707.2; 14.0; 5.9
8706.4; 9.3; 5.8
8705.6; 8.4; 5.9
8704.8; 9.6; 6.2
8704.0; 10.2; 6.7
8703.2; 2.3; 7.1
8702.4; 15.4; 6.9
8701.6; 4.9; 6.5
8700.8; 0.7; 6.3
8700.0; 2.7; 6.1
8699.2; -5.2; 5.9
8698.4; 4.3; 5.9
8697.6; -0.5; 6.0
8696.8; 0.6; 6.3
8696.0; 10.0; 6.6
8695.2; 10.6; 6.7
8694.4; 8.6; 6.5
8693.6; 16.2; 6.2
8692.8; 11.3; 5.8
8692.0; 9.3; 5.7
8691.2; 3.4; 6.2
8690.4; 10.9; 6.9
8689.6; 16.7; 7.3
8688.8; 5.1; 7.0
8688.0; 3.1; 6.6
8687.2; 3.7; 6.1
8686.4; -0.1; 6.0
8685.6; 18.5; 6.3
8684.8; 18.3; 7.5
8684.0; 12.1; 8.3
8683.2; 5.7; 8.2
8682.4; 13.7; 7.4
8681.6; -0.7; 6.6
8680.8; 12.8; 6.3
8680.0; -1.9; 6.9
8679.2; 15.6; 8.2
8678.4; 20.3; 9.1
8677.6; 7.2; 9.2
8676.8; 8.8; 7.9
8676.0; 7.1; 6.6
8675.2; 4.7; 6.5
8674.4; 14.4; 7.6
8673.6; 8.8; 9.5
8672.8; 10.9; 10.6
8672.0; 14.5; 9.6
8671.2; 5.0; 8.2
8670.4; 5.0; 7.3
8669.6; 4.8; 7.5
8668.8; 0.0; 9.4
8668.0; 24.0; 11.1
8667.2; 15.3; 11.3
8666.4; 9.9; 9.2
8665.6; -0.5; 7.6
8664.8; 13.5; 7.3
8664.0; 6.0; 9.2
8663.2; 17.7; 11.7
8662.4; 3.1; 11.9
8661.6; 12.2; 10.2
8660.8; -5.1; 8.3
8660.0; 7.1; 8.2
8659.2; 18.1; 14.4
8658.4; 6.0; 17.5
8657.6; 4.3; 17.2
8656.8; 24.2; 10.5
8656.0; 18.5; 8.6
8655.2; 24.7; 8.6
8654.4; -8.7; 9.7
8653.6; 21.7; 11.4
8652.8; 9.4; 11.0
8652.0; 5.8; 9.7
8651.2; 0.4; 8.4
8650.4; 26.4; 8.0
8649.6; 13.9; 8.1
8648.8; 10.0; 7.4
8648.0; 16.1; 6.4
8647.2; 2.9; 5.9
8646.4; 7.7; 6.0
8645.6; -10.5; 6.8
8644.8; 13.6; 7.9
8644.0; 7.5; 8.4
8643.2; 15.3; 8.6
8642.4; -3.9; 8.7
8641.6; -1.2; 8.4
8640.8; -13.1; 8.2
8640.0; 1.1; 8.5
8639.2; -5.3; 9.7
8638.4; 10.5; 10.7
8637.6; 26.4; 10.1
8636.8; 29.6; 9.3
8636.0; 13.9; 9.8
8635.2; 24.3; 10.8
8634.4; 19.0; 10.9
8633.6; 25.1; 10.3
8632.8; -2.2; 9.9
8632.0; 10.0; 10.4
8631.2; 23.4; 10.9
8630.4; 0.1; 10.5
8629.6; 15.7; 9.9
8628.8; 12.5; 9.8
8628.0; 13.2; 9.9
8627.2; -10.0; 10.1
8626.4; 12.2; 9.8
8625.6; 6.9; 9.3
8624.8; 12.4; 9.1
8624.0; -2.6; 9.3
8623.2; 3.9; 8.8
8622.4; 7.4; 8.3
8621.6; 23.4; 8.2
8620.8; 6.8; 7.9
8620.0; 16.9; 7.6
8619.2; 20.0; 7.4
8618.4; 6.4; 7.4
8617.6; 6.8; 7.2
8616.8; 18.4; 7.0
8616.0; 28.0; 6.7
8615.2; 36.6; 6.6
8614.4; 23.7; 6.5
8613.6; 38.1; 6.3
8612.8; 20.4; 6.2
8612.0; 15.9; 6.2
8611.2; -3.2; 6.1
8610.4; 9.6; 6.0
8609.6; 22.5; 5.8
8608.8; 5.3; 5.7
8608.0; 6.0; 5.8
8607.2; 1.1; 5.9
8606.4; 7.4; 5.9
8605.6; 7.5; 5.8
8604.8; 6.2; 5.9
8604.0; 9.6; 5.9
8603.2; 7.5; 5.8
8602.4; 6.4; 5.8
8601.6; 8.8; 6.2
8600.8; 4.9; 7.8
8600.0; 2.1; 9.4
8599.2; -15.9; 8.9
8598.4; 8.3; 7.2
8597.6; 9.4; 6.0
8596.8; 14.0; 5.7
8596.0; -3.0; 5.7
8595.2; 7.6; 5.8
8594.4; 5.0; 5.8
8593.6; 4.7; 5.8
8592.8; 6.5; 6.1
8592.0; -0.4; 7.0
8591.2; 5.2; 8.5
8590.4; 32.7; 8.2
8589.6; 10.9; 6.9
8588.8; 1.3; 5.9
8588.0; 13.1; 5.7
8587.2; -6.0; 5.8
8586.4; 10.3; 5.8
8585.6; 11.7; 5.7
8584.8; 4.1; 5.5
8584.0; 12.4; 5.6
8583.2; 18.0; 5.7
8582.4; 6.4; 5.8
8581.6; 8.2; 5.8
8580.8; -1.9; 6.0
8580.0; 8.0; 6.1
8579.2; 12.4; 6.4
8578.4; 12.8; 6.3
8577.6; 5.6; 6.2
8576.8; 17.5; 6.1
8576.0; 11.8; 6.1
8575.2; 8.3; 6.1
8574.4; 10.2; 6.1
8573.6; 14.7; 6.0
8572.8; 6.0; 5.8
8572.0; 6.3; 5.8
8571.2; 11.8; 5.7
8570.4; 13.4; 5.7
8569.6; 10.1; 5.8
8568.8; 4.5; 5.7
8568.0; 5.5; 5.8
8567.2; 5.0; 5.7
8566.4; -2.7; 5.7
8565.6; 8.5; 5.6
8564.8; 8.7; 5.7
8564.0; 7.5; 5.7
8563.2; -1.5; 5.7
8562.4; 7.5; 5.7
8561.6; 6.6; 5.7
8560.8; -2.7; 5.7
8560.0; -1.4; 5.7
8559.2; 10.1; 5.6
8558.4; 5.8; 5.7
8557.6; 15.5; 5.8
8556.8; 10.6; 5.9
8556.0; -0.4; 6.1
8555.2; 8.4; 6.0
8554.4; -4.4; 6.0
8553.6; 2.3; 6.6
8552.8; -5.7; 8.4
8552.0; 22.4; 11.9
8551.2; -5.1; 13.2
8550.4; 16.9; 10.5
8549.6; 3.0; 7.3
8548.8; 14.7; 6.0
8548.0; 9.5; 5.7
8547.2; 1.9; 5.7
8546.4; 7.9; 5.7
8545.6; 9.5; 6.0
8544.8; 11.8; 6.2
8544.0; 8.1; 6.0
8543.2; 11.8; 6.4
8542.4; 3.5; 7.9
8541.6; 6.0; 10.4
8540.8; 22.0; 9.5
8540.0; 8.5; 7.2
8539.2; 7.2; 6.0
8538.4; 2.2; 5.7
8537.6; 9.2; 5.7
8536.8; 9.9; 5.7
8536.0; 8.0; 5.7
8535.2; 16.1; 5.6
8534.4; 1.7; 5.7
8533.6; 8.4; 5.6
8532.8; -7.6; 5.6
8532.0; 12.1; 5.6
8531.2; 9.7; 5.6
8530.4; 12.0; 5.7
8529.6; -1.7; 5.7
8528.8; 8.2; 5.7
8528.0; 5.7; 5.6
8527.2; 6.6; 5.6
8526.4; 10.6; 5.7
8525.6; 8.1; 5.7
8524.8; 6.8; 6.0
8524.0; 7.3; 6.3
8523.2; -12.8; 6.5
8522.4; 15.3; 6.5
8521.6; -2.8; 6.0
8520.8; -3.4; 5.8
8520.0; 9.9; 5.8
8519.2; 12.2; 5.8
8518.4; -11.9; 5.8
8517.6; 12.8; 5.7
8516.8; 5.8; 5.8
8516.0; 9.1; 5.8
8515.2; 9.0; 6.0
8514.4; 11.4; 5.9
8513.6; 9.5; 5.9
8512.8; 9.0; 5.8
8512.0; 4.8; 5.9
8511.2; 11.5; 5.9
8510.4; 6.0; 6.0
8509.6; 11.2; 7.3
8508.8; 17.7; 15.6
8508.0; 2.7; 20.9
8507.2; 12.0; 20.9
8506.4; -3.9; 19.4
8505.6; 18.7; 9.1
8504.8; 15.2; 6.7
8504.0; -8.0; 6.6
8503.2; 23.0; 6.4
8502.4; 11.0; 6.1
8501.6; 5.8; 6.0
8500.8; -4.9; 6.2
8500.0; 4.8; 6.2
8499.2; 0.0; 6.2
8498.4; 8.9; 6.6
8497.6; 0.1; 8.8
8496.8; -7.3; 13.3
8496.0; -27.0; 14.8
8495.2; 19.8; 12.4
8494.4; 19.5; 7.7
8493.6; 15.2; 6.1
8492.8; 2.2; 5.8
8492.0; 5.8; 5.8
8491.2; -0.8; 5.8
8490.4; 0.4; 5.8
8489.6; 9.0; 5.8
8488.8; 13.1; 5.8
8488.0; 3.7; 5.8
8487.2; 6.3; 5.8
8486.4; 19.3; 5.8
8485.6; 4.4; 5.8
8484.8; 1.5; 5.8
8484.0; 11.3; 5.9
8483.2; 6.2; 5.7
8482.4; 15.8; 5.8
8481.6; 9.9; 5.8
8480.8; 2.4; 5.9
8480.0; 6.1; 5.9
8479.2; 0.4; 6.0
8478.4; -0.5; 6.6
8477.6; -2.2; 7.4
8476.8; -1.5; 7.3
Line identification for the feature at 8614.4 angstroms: H-gamma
